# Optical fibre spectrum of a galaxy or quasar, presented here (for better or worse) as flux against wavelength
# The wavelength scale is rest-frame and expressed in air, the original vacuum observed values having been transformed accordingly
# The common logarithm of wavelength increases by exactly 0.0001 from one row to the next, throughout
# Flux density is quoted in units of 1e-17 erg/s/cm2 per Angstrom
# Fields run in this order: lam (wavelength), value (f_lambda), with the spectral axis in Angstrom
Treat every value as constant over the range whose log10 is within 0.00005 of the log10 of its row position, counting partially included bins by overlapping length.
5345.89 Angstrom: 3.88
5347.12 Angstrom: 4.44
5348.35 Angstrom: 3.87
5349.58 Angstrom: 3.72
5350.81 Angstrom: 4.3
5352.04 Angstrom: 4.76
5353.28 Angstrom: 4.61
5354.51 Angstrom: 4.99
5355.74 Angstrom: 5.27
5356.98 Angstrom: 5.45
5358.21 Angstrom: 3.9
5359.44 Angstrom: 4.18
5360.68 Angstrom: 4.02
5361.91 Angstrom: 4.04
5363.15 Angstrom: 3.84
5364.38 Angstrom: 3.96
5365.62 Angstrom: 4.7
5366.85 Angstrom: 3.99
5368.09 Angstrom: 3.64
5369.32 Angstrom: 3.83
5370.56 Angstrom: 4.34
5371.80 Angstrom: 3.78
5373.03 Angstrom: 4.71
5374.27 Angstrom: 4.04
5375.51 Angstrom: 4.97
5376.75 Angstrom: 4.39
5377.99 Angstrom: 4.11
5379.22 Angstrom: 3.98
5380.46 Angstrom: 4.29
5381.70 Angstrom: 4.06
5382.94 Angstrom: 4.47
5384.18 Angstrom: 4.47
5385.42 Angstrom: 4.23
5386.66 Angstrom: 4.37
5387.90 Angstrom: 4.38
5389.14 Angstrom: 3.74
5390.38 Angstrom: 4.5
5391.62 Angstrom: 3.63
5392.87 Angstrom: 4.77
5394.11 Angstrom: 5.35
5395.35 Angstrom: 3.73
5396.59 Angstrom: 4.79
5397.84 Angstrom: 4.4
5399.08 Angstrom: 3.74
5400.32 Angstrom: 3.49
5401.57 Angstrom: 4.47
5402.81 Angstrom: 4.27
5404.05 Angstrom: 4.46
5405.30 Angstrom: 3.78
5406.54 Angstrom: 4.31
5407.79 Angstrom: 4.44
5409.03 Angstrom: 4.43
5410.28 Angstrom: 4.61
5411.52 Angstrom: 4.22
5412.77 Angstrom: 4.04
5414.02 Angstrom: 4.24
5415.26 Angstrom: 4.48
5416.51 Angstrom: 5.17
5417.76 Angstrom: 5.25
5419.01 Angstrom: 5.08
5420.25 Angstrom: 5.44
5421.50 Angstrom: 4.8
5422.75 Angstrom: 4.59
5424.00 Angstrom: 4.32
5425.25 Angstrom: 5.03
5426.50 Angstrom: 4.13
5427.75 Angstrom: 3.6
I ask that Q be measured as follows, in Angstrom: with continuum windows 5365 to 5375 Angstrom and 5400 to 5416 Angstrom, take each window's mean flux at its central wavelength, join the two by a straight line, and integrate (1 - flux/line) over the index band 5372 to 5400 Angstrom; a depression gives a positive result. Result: -0.76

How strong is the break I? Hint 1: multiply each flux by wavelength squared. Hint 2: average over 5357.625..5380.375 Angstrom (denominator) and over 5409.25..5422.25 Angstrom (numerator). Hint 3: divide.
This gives 1.16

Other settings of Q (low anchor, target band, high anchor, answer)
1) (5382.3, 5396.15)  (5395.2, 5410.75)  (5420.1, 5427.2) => 0.8 Angstrom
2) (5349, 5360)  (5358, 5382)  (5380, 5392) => 1.4 Angstrom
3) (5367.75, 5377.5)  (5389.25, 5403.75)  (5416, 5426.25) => 0.9 Angstrom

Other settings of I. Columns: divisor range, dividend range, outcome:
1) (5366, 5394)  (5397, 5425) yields 1.07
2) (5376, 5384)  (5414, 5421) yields 1.20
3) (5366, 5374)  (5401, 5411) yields 1.08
